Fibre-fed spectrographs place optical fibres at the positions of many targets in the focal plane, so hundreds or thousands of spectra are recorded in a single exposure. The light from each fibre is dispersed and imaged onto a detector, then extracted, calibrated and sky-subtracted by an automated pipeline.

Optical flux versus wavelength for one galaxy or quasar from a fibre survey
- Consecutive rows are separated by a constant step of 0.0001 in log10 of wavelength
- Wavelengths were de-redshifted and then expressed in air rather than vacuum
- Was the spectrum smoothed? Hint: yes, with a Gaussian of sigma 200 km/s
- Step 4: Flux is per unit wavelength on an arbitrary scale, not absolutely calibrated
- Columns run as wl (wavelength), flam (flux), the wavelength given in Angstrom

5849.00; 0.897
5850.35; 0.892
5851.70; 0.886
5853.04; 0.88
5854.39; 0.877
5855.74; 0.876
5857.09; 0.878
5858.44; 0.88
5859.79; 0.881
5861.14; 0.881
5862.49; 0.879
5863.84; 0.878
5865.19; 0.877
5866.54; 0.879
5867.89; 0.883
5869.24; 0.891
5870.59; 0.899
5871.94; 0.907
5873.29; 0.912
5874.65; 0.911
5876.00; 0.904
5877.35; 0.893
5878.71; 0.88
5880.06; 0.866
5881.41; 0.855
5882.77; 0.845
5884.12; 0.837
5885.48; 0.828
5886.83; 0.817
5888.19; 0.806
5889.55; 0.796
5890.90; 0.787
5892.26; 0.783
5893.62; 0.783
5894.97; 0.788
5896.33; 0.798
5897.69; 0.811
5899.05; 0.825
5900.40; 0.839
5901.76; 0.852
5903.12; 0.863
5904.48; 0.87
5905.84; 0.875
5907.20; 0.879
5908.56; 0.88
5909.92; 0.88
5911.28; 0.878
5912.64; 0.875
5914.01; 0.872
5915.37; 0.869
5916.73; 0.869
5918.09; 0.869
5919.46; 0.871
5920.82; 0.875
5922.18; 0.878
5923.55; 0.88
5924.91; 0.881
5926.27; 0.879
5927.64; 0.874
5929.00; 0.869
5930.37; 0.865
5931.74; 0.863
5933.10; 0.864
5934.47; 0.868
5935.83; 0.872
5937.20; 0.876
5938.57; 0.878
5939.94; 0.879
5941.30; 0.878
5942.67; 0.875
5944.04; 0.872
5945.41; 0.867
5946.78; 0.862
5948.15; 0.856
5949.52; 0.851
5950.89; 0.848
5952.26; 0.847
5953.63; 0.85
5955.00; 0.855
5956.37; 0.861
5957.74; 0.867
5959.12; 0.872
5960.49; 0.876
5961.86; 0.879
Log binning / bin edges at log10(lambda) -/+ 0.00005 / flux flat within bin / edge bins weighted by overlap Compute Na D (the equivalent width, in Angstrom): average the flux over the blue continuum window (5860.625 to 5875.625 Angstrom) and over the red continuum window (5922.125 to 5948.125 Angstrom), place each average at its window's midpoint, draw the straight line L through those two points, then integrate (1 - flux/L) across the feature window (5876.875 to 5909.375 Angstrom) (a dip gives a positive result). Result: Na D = 1.8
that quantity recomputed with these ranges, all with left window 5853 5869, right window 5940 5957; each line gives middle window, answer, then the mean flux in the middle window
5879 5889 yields 0.4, 0.837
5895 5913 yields 0.4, 0.853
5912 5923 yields -0.1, 0.872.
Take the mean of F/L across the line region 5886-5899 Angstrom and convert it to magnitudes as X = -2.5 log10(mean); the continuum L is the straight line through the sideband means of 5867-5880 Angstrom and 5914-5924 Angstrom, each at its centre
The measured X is 0.11 mag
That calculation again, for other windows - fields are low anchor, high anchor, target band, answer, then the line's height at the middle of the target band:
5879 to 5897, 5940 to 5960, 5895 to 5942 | -0.03 mag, 0.839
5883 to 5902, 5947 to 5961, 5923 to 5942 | -0.04 mag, 0.842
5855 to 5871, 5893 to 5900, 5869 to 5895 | -0.02 mag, 0.837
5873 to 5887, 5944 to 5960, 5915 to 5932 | -0.01 mag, 0.862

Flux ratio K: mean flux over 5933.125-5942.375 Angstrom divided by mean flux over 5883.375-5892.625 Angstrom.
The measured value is 1.08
